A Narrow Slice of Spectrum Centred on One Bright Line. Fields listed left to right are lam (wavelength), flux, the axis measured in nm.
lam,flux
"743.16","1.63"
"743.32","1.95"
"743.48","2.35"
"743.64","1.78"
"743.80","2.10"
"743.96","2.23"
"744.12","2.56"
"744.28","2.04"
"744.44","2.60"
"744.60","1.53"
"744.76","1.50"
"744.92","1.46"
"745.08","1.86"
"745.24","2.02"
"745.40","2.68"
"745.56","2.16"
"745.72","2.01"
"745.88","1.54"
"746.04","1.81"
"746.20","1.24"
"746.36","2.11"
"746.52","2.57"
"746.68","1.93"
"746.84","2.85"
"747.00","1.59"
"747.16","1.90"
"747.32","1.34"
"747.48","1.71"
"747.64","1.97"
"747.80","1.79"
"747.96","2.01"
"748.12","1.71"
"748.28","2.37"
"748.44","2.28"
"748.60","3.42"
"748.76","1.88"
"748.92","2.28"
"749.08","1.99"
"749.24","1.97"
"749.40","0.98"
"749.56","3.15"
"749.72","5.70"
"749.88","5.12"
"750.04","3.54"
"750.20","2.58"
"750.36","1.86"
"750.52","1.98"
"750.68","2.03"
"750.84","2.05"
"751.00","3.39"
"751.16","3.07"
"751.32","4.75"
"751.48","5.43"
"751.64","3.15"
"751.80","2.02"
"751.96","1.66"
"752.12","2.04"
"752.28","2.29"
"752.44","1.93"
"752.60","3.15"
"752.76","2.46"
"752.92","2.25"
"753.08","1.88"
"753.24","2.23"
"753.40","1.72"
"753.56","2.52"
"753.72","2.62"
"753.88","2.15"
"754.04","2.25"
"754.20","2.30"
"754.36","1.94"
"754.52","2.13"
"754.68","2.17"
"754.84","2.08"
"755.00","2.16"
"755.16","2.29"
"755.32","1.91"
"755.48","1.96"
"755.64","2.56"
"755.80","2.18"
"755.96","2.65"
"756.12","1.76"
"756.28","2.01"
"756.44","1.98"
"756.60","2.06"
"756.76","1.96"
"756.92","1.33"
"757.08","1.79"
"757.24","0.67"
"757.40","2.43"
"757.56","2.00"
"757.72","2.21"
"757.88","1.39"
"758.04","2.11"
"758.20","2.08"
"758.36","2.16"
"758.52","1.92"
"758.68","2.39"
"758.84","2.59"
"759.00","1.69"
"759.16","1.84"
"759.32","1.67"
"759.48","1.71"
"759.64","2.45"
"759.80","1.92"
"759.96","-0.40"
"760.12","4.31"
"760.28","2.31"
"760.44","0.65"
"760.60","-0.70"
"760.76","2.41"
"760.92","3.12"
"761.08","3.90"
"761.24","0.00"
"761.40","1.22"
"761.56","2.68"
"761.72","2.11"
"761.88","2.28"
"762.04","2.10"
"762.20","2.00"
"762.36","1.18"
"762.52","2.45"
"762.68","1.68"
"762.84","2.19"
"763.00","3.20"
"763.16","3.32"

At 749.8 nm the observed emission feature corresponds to [S II]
